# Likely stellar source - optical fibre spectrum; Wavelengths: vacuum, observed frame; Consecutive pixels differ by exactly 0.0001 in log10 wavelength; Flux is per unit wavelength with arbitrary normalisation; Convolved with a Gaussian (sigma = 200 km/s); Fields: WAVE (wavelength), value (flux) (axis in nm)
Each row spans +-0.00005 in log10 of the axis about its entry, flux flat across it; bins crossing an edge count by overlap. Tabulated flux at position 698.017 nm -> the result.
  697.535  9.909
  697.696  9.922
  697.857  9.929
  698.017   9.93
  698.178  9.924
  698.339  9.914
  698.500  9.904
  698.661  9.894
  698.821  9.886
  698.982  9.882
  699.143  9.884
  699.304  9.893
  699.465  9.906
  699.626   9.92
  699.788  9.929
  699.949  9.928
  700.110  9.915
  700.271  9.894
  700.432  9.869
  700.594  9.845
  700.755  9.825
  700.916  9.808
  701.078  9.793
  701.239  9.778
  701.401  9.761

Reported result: 9.93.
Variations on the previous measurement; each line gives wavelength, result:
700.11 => 9.915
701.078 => 9.793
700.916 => 9.808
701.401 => 9.761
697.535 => 9.909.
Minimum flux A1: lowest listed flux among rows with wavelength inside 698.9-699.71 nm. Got 9.882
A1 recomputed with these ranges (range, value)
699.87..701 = 9.808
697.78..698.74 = 9.894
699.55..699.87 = 9.92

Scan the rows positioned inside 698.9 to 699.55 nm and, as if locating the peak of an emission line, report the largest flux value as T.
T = 9.906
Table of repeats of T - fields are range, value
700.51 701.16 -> 9.845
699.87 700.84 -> 9.928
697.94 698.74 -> 9.93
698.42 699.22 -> 9.904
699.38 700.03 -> 9.929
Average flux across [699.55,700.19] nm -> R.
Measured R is 9.91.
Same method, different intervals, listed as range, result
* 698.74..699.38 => 9.9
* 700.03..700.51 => 9.9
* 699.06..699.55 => 9.9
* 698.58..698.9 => 9.91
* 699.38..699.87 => 9.91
